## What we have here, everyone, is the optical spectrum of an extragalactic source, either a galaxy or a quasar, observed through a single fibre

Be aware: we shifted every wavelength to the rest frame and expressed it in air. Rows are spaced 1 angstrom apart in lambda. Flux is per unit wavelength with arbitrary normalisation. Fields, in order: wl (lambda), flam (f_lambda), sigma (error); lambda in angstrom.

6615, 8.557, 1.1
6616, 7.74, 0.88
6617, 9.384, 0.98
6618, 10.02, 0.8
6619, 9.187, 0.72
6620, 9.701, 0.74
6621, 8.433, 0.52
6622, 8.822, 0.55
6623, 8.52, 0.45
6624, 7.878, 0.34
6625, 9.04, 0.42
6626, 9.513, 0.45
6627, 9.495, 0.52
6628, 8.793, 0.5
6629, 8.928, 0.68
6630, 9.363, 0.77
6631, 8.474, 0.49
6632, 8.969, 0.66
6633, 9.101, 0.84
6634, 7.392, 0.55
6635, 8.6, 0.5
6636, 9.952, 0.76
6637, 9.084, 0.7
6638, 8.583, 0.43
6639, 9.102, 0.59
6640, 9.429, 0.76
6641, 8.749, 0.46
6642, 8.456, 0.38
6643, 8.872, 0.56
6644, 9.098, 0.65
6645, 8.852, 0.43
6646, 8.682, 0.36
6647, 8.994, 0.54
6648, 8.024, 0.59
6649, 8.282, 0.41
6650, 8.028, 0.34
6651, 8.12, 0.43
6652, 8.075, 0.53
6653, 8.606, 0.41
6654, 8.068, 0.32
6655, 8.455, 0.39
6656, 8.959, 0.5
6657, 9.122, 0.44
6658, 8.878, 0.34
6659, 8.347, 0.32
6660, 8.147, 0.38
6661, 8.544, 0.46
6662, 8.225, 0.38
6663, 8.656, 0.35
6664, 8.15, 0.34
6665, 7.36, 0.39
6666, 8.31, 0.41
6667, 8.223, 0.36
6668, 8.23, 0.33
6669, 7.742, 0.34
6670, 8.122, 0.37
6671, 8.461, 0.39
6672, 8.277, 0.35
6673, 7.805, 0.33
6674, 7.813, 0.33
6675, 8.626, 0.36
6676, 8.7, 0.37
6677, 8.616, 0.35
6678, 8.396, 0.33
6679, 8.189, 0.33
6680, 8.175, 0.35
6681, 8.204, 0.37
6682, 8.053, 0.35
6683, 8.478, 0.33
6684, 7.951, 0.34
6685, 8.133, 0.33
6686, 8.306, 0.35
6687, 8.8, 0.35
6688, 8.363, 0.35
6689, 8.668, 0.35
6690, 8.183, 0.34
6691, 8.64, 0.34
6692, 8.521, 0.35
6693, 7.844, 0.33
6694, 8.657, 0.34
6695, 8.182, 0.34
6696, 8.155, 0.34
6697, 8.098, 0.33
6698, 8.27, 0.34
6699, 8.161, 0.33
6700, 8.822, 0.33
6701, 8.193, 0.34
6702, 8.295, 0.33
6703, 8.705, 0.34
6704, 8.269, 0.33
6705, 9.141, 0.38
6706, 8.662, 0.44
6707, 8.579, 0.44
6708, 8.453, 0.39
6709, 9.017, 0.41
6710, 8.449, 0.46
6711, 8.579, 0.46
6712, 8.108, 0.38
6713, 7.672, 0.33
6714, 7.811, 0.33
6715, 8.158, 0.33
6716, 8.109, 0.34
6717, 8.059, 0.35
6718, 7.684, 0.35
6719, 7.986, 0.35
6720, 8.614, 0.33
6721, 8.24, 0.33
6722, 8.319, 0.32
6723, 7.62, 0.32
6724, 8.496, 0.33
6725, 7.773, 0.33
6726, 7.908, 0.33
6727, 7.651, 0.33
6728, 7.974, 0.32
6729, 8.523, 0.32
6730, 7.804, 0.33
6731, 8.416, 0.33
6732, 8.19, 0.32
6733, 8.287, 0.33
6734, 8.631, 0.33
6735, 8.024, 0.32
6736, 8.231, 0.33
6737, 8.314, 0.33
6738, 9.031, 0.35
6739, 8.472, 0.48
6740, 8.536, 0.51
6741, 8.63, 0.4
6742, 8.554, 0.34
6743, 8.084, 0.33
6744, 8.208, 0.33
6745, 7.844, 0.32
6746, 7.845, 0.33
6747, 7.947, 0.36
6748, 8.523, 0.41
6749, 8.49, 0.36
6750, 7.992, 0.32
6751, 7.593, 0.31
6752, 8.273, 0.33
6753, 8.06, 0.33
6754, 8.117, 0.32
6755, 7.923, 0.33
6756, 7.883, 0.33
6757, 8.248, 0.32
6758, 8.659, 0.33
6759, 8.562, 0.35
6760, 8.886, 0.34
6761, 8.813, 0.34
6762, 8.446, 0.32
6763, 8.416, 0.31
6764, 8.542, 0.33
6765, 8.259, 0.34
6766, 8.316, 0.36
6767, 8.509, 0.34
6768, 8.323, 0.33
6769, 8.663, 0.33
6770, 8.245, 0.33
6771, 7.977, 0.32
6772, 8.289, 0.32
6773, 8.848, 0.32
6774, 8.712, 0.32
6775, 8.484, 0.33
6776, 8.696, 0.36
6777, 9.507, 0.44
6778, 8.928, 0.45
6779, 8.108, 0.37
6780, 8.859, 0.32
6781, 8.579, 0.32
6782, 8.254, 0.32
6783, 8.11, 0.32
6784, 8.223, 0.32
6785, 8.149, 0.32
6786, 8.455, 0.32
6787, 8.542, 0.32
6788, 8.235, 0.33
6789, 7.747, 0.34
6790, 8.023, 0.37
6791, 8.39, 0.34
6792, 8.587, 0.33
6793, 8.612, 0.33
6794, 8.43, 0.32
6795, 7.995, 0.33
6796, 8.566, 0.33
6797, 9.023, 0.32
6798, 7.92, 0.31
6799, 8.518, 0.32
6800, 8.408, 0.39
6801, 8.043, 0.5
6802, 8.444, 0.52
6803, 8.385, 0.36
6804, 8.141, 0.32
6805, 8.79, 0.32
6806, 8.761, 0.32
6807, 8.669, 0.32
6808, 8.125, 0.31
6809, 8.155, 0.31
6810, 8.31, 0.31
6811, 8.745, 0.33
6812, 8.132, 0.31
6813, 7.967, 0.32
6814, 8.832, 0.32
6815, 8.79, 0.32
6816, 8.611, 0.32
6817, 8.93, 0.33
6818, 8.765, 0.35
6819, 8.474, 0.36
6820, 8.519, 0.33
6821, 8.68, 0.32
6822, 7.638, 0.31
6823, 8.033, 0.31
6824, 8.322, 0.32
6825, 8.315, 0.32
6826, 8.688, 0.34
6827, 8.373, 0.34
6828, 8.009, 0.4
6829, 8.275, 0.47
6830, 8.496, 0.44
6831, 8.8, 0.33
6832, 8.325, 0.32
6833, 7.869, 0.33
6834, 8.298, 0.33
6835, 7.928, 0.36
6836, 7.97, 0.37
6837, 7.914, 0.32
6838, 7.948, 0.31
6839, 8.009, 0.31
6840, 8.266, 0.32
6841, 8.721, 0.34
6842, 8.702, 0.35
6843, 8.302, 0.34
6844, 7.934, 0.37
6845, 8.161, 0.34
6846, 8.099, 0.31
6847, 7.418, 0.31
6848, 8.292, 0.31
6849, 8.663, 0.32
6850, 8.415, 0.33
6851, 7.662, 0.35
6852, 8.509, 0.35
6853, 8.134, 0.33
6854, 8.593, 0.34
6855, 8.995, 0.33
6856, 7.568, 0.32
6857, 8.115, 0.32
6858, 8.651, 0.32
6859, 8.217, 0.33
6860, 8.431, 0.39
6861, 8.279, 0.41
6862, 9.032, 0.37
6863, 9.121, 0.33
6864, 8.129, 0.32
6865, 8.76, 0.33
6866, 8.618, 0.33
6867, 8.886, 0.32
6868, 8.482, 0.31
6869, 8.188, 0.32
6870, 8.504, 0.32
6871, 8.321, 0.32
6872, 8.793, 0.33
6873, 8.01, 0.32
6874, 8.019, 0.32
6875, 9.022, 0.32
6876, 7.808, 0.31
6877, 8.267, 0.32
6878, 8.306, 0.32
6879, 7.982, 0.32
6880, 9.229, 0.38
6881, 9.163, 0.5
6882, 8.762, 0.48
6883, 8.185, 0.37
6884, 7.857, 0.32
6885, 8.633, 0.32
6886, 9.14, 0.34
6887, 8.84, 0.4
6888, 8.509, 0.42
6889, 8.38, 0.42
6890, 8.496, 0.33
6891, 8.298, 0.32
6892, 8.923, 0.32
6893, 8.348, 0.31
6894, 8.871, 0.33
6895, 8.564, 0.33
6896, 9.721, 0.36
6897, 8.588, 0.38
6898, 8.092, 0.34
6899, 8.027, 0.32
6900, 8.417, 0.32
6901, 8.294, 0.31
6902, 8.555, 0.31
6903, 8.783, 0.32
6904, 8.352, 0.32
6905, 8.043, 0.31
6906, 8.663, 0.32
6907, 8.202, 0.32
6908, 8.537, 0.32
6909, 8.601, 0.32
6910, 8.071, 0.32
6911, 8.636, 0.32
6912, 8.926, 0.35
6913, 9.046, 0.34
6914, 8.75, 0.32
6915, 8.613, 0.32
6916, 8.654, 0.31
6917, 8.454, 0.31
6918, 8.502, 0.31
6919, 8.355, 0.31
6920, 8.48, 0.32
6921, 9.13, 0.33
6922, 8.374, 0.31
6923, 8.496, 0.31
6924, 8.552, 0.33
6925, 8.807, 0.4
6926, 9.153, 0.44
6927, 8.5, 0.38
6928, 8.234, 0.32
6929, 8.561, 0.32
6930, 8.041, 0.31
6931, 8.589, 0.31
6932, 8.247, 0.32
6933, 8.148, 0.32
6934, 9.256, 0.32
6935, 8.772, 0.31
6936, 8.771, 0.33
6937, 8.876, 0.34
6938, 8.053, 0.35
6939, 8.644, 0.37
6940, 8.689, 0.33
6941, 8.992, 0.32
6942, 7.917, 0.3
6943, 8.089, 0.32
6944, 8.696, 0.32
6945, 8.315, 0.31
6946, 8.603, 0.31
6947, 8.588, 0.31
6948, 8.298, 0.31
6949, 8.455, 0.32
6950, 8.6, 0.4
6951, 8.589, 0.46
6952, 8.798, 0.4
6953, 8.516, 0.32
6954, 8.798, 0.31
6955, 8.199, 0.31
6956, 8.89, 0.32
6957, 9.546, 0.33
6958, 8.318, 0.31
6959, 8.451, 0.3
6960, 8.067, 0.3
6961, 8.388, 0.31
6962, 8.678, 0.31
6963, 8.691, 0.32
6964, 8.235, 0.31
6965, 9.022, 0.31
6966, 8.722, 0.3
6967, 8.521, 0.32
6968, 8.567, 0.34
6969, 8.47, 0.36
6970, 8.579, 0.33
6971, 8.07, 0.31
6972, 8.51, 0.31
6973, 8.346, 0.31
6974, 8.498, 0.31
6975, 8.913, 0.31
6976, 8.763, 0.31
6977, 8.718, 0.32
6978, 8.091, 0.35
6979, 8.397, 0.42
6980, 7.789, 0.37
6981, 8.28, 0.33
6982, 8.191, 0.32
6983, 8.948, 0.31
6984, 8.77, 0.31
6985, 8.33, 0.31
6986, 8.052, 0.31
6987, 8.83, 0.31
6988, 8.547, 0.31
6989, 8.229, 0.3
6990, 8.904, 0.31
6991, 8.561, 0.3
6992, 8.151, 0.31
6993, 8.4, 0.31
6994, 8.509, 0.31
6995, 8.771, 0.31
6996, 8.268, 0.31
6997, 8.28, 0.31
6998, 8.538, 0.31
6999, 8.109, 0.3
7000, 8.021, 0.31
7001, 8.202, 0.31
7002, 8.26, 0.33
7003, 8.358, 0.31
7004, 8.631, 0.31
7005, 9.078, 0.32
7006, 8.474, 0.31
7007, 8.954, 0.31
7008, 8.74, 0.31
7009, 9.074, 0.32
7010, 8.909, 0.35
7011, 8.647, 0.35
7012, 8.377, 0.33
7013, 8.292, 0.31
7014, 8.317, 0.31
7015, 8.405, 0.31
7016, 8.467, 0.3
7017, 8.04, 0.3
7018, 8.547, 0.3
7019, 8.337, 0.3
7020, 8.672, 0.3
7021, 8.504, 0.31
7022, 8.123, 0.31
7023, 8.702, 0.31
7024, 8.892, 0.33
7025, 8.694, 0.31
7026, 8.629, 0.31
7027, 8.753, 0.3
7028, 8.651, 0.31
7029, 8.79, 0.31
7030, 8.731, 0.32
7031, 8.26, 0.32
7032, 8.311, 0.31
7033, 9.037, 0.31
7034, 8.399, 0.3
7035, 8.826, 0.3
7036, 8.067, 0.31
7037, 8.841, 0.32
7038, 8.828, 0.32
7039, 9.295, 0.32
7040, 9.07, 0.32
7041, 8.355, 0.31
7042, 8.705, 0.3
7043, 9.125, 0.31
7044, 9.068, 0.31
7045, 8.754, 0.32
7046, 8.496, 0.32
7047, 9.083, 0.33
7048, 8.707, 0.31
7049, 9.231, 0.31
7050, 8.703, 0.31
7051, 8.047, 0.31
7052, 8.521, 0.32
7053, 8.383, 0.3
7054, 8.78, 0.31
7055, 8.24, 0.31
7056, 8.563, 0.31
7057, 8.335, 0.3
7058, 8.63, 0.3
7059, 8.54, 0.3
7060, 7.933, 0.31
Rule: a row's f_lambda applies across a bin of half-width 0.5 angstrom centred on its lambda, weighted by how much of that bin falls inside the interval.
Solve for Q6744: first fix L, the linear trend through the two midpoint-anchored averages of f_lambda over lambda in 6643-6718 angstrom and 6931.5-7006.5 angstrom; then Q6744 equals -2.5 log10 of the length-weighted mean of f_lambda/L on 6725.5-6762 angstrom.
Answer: 0.02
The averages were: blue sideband 8.35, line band 8.26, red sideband 8.5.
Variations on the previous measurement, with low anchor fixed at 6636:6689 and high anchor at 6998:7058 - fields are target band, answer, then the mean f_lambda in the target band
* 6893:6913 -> 0.002 mag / 8.53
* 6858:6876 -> 0.003 mag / 8.5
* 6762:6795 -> 0.007 mag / 8.43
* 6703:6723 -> 0.020 mag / 8.3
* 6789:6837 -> 0.017 mag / 8.37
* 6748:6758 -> 0.047 mag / 8.12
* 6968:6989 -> 0.016 mag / 8.45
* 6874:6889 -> 0.001 mag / 8.53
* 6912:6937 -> -0.008 mag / 8.62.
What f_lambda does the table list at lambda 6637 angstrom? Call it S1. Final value 9.084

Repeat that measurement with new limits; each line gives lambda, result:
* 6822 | 7.638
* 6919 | 8.355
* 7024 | 8.892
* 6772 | 8.289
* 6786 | 8.455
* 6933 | 8.148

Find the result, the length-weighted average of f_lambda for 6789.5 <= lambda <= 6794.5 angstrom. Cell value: 8.41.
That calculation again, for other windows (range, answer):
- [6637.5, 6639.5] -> 8.84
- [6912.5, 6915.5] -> 8.8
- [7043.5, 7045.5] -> 8.91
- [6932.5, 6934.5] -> 8.7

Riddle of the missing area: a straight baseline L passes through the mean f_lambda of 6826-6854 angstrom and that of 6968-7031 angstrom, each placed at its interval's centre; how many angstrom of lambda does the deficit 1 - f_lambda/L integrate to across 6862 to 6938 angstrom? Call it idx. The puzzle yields -2.1 angstrom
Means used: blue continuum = 8.22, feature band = 8.55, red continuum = 8.5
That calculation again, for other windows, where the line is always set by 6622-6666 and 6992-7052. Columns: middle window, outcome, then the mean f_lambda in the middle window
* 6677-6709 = 0.9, 8.39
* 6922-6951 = 0.3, 8.53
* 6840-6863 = 0.8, 8.33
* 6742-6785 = 1.3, 8.36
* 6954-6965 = 0.0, 8.58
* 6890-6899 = 0.0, 8.63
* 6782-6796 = 0.6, 8.28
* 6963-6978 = 0.1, 8.55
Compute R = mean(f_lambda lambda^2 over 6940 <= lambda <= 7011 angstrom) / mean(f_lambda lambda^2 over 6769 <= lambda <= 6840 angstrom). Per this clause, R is 1.1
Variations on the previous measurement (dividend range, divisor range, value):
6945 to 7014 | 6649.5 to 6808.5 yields 1.10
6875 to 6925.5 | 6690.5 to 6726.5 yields 1.09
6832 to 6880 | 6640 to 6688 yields 1.05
